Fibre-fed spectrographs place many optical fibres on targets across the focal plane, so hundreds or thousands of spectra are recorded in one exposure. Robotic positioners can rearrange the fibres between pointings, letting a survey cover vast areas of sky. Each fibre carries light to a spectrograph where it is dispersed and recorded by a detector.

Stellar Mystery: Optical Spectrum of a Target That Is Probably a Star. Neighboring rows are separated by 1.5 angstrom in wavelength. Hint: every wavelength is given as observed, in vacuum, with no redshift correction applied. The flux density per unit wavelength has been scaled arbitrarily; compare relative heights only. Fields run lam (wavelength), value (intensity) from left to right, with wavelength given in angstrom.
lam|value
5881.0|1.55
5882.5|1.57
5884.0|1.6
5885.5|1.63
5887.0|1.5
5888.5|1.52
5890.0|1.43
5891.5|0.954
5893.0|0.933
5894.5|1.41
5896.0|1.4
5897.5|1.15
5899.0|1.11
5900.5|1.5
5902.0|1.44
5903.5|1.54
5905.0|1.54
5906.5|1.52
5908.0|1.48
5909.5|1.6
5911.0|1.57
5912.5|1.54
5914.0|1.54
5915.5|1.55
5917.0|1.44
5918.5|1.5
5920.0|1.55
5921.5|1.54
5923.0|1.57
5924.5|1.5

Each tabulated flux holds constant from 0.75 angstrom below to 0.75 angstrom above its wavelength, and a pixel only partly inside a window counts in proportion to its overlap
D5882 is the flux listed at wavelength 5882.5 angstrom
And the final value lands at 1.57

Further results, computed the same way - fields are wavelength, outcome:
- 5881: 1.55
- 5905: 1.54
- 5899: 1.11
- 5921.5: 1.54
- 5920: 1.55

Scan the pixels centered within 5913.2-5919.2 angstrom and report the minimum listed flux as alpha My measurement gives 1.44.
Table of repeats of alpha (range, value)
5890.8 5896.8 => 0.933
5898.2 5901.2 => 1.11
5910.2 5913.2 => 1.54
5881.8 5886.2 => 1.57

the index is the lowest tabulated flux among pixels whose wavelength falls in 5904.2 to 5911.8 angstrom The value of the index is 1.48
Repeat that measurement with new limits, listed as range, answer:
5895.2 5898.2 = 1.15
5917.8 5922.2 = 1.5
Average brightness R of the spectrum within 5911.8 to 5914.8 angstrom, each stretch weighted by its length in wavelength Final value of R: 1.54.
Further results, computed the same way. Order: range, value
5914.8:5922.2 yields 1.52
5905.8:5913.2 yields 1.54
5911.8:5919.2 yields 1.51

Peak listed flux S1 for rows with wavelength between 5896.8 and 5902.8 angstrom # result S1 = 1.5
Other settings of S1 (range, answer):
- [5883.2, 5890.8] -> 1.63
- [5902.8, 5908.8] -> 1.54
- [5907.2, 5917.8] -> 1.6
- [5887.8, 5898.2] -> 1.52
